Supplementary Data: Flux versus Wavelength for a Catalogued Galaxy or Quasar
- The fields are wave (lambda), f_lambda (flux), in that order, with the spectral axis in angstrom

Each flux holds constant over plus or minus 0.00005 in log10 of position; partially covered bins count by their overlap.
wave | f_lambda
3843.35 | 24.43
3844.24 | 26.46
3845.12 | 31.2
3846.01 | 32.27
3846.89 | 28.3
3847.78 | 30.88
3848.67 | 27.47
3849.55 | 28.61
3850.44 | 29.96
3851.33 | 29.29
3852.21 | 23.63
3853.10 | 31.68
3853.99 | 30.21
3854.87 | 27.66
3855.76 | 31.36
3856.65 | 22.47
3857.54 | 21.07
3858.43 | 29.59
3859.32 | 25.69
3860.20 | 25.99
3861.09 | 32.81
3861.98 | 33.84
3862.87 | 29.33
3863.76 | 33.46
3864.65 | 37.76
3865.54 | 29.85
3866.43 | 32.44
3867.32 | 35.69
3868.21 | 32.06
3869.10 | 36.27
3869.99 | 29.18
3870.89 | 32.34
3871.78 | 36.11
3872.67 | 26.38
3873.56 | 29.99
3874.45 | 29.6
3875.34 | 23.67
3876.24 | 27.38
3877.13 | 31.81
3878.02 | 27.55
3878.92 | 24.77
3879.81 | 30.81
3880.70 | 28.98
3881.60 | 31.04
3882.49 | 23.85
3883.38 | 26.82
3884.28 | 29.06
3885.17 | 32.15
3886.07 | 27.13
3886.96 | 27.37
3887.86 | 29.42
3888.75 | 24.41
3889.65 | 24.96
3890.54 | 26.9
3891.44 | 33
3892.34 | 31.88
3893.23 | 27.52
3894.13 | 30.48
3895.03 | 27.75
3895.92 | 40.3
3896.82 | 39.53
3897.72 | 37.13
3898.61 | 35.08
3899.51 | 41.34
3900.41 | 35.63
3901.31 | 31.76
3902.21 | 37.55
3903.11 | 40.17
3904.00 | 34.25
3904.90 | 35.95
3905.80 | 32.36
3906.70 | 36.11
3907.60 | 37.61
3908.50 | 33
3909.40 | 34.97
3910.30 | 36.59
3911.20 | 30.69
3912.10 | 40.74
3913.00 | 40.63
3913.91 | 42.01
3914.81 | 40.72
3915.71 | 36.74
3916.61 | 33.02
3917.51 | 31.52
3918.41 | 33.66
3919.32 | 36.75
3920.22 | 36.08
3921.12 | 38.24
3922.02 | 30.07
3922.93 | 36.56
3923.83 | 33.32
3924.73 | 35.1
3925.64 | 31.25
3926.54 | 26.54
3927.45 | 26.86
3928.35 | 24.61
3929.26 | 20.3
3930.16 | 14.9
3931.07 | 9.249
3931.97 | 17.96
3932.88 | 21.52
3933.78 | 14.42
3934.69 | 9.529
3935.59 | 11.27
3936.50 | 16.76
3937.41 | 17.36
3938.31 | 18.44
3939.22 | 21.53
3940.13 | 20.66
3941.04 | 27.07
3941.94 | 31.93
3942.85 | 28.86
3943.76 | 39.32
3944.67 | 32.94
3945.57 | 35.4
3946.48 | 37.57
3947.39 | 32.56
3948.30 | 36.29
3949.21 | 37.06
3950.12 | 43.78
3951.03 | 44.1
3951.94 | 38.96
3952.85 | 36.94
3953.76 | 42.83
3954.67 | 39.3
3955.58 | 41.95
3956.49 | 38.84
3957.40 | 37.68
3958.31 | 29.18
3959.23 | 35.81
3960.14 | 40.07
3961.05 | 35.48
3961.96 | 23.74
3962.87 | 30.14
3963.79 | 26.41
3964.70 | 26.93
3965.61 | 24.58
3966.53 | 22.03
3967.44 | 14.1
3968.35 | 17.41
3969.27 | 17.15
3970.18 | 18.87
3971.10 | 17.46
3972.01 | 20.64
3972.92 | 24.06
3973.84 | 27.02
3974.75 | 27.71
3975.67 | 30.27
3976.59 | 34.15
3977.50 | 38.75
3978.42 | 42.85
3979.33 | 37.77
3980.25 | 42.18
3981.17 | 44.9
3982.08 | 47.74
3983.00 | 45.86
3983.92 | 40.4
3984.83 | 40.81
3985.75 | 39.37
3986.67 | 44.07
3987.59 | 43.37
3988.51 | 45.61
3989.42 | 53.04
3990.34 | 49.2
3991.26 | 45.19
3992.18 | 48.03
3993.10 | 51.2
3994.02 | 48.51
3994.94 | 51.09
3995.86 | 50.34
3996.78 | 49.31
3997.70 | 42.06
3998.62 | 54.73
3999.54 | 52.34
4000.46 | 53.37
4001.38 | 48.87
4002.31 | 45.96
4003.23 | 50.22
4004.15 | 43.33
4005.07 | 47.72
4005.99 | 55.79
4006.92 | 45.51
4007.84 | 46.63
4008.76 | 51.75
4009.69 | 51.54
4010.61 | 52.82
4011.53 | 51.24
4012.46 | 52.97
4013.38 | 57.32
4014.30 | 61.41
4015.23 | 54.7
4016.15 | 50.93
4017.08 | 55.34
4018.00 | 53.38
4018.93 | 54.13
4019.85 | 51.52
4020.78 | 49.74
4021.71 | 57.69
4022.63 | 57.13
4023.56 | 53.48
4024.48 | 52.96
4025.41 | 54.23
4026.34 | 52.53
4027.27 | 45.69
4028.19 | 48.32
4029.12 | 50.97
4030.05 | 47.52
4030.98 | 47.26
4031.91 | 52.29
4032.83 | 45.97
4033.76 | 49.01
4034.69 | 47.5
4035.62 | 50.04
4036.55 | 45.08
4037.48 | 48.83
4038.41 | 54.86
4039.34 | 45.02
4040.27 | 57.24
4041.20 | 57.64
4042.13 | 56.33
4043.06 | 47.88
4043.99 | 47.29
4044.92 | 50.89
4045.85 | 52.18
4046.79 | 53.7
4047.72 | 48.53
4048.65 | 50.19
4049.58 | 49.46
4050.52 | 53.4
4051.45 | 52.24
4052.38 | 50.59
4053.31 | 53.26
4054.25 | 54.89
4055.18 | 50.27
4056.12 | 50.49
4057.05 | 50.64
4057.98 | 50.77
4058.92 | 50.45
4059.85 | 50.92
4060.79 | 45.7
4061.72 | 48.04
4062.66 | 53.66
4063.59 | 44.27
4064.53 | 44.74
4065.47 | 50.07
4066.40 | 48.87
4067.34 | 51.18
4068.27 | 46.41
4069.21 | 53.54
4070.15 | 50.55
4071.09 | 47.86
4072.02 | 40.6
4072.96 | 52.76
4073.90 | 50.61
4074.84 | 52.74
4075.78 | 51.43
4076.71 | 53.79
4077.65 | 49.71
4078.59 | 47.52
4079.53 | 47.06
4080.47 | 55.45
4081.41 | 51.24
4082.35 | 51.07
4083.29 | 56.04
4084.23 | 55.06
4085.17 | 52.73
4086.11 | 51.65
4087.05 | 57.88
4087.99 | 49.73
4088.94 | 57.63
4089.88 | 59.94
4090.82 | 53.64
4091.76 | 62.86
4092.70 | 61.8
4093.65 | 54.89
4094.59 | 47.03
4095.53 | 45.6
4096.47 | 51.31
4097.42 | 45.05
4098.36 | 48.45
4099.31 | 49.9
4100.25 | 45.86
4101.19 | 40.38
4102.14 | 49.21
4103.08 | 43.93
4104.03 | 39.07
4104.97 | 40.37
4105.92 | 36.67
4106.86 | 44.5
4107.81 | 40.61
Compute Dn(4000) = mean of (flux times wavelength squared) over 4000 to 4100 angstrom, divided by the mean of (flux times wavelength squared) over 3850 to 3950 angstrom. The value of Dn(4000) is 1.83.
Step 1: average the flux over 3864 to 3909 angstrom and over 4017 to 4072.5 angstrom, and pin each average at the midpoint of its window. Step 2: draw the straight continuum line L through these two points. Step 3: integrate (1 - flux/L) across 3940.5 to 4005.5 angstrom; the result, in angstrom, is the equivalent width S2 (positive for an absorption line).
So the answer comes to 6.8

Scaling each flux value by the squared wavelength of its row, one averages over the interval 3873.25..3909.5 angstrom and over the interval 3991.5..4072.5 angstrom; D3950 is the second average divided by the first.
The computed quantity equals 1.73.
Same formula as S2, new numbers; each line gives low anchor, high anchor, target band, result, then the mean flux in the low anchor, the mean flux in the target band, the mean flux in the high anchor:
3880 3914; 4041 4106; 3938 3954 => 1.8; 32.9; 33.7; 50.4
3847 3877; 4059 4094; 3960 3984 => 6.5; 29.8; 30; 51.7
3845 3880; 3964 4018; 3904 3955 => 7.4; 29.7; 30.9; 42.3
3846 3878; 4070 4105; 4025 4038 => -1.0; 29.8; 48.9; 50.7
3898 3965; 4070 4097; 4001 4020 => -4.0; 31.8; 51.6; 52.4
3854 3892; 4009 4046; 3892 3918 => -1.3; 29.3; 35.6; 51.8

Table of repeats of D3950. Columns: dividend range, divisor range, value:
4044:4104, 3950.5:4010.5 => 1.35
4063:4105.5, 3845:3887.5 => 1.90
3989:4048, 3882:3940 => 1.80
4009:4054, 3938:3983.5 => 1.67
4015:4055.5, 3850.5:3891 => 1.91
